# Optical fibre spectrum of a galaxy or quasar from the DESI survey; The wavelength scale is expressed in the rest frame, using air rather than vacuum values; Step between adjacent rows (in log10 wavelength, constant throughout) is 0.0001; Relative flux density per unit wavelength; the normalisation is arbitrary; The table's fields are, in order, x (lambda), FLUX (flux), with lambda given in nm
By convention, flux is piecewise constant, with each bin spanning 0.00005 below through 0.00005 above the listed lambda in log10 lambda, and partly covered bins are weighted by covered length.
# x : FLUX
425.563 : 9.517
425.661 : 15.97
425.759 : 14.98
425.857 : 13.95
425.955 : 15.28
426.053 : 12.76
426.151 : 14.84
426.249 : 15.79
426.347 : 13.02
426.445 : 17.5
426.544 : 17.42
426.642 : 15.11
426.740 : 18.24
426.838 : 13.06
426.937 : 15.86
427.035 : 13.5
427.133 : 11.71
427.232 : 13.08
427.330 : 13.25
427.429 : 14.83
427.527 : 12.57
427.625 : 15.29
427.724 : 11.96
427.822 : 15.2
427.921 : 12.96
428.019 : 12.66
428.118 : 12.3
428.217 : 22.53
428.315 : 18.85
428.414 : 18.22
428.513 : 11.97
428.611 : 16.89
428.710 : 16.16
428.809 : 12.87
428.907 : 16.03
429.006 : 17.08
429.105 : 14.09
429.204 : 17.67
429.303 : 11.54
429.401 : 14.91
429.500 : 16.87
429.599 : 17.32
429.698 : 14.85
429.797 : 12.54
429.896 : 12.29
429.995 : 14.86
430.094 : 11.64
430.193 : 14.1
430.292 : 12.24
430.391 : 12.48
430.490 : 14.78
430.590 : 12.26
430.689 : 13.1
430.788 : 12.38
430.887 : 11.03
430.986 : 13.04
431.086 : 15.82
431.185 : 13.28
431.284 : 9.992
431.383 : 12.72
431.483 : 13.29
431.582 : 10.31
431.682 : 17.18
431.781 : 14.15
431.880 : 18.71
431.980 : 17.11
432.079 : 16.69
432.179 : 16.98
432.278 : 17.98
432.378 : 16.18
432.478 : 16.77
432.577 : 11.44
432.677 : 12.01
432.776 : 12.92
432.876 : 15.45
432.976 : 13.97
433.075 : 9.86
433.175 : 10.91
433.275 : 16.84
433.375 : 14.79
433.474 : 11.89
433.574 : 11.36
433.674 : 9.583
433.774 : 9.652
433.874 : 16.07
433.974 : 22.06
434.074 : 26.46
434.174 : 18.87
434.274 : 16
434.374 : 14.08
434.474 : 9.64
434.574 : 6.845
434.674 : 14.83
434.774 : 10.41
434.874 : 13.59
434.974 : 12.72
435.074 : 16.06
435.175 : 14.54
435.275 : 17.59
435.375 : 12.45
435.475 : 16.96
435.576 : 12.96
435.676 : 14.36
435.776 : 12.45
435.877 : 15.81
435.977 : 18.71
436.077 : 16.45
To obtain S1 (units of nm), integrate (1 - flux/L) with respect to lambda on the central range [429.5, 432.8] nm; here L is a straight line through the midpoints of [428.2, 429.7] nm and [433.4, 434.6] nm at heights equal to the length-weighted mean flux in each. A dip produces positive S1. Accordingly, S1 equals 0.28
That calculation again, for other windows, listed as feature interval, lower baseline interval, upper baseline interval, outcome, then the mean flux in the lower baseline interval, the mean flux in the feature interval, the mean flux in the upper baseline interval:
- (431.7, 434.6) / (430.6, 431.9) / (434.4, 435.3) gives -0.378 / 13.3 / 14.8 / 12.8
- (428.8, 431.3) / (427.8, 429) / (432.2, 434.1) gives 0.220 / 15.6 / 13.9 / 14.4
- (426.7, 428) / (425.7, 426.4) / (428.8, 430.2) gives 0.055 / 14.4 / 13.9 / 14.6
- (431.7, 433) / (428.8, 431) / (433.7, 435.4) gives -0.100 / 13.9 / 15.5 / 14.8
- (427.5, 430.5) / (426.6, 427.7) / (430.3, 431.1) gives -0.263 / 14.2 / 14.7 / 12.9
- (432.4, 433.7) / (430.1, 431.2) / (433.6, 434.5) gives 0.171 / 13.1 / 13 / 15.9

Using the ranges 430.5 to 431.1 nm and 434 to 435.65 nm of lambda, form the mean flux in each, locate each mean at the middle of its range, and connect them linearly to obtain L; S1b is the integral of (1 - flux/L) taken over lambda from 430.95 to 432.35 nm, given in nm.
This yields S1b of -0.16 nm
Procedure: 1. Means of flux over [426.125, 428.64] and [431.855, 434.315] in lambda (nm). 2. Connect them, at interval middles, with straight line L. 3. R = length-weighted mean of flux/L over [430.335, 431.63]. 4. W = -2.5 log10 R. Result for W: 0.19 mag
